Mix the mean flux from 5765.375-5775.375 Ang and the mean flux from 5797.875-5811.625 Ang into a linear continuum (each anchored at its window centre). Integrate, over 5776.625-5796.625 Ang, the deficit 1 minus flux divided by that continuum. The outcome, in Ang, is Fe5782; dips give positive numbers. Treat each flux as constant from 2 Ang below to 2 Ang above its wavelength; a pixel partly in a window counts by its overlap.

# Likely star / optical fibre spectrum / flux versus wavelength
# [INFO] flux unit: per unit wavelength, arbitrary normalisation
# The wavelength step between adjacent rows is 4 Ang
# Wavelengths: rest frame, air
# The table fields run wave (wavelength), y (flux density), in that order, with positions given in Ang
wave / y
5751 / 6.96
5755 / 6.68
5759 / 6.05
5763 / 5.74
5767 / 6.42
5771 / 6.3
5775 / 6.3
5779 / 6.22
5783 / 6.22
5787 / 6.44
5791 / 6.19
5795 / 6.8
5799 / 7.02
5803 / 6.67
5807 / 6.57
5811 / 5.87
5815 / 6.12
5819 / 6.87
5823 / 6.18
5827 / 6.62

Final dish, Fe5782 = 0.3 Ang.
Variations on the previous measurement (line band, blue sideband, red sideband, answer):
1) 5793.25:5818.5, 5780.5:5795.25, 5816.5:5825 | -0.4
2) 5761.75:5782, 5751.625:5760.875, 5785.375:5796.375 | 0.8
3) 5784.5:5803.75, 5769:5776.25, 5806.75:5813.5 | -1.3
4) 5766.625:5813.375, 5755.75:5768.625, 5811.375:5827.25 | -1.3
